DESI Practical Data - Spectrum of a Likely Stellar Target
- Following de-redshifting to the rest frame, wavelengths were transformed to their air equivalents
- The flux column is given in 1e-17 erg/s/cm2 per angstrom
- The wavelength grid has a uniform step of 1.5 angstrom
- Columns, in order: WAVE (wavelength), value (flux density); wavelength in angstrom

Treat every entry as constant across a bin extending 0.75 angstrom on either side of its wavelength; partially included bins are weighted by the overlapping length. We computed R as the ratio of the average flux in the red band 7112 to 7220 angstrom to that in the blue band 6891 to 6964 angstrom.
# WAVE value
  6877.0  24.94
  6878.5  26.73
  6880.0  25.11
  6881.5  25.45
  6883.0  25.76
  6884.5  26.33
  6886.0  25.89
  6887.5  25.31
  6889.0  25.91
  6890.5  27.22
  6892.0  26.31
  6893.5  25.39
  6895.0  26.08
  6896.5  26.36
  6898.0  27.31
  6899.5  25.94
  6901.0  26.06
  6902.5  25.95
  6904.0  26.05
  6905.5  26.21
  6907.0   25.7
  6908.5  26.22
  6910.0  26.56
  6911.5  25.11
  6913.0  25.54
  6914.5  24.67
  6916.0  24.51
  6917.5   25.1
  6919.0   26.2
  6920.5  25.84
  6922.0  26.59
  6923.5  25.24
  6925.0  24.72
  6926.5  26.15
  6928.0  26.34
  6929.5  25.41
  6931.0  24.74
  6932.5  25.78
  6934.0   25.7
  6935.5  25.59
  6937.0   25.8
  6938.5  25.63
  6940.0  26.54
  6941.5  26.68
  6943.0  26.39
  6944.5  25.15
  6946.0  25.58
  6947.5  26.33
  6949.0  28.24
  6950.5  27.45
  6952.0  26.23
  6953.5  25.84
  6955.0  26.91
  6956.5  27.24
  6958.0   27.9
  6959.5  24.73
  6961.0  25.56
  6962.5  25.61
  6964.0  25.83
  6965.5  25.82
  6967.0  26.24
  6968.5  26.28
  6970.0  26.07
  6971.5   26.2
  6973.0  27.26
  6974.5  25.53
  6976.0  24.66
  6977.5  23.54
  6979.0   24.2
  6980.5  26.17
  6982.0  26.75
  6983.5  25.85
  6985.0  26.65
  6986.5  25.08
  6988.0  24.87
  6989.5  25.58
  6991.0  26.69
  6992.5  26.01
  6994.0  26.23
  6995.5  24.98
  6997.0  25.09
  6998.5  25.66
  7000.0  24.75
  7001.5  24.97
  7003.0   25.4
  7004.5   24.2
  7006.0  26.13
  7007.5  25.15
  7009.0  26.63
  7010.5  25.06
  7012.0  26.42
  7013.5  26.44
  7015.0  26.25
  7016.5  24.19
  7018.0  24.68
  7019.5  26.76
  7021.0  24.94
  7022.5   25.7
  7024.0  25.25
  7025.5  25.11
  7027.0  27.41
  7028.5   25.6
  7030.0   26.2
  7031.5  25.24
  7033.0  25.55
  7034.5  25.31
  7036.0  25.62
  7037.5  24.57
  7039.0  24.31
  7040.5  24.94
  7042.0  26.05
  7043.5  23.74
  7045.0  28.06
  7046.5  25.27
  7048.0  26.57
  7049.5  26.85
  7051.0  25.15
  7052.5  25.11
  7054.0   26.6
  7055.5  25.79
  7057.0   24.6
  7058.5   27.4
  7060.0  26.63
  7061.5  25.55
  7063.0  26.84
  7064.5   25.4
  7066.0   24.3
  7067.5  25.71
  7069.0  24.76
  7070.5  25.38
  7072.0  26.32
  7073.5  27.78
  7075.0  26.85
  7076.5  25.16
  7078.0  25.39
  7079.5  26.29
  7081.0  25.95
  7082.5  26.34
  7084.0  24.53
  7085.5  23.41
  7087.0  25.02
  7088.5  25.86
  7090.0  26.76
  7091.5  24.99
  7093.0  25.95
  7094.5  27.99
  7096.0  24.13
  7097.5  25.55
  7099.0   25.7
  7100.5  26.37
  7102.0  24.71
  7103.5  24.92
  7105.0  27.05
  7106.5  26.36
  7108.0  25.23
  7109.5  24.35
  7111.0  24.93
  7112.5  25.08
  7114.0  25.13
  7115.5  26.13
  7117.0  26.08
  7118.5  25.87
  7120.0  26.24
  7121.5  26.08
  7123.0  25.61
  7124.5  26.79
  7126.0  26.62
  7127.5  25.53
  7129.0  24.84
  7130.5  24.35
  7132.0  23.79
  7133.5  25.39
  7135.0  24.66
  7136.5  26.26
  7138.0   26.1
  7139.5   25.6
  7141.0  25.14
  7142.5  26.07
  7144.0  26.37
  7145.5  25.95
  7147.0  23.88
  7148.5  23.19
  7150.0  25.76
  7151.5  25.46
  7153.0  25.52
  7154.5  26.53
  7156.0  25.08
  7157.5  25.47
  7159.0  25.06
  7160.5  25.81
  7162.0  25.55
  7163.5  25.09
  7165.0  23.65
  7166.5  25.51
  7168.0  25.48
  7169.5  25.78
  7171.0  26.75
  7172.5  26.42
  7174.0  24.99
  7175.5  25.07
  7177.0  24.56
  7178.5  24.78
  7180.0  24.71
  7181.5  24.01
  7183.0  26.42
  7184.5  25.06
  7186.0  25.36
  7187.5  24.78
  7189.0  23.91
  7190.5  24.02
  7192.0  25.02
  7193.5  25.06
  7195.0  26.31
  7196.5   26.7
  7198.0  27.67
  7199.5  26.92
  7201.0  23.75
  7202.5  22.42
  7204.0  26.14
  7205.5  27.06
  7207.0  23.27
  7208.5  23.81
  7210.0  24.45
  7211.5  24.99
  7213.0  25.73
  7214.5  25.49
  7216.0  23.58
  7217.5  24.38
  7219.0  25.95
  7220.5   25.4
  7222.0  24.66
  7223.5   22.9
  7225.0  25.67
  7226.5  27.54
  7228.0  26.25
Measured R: 1.0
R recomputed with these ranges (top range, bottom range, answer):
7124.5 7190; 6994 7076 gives 0.99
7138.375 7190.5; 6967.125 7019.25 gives 0.99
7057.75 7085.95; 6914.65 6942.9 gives 1.00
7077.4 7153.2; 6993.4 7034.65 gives 1.00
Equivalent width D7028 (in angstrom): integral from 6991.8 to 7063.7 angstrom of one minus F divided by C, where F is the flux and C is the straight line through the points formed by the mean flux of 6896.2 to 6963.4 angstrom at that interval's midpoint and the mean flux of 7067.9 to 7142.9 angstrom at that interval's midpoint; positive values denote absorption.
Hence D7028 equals 0.4 angstrom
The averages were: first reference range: 26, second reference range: 25.6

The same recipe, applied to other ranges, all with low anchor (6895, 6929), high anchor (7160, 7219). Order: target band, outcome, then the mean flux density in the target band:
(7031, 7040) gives 0.15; 25.1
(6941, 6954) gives -0.35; 26.4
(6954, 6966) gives -0.23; 26.2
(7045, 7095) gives -0.81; 25.9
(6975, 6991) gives 0.16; 25.4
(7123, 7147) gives -0.22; 25.5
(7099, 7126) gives -0.41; 25.7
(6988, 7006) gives 0.14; 25.4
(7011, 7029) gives -0.11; 25.7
